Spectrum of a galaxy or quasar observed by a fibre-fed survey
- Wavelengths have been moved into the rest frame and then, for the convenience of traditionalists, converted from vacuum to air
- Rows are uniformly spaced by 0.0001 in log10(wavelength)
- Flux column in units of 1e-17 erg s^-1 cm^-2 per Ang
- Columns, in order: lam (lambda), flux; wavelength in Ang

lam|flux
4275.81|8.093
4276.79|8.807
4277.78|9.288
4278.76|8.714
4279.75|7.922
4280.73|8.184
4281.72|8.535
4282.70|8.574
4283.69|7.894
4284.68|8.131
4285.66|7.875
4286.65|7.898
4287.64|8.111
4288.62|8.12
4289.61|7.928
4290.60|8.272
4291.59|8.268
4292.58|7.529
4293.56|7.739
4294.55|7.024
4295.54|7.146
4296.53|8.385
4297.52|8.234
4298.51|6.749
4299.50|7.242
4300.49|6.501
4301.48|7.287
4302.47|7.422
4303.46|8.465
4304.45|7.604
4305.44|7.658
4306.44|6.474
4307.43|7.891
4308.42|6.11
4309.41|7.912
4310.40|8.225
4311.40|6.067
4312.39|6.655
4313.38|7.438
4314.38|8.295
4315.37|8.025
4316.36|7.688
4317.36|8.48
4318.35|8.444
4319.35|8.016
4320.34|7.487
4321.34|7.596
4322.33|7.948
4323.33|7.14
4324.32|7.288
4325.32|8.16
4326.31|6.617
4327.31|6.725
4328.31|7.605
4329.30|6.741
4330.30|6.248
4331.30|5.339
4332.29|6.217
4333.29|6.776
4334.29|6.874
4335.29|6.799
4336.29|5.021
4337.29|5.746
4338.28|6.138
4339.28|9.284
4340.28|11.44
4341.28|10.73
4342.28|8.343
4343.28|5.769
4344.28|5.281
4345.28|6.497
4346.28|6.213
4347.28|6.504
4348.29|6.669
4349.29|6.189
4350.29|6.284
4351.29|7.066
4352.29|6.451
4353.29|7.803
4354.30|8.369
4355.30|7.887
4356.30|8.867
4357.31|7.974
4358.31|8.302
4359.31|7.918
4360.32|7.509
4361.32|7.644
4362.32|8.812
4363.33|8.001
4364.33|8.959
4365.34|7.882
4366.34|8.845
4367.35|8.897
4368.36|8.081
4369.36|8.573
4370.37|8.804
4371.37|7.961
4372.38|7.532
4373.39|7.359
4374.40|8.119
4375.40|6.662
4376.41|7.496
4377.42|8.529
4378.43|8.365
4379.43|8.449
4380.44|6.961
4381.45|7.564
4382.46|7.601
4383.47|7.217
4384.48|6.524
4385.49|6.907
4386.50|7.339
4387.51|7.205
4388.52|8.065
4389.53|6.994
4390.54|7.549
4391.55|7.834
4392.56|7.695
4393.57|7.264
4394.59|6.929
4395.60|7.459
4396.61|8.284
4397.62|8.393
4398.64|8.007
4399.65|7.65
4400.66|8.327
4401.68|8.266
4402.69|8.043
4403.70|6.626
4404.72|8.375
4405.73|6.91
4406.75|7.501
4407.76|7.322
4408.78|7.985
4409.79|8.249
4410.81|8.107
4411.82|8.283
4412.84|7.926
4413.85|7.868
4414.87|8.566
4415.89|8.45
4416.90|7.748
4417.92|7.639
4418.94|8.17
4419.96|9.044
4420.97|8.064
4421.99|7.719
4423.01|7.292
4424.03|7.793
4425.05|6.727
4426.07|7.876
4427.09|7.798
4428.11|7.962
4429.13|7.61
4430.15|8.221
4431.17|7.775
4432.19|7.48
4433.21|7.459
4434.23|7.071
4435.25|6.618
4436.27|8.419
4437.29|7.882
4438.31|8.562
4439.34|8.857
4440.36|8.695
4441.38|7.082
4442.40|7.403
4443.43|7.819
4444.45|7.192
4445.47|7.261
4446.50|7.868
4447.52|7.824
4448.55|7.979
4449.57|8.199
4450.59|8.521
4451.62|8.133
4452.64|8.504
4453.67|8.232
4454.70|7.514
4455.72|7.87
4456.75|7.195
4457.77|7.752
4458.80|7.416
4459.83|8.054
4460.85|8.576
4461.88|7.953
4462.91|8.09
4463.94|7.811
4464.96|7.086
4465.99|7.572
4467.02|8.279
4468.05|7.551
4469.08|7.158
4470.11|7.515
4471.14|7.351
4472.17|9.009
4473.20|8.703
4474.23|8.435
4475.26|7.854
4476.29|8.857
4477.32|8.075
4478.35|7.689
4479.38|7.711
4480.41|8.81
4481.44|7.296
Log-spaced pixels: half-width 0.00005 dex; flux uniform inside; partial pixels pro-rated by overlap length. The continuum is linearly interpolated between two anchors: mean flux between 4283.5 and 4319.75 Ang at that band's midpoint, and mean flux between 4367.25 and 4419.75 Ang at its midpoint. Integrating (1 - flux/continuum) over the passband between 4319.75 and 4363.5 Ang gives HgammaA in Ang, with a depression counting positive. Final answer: 2.4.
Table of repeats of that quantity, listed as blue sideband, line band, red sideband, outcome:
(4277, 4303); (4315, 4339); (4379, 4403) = 2.2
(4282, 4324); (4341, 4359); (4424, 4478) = 1.1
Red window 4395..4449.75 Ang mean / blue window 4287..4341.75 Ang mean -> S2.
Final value 1.0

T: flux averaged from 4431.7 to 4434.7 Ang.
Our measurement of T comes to 7.34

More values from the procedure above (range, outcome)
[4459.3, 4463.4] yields 8.16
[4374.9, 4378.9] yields 7.75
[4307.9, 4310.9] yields 7.43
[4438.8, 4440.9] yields 8.74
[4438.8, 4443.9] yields 7.96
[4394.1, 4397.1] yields 7.57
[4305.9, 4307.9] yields 7.16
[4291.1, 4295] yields 7.66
